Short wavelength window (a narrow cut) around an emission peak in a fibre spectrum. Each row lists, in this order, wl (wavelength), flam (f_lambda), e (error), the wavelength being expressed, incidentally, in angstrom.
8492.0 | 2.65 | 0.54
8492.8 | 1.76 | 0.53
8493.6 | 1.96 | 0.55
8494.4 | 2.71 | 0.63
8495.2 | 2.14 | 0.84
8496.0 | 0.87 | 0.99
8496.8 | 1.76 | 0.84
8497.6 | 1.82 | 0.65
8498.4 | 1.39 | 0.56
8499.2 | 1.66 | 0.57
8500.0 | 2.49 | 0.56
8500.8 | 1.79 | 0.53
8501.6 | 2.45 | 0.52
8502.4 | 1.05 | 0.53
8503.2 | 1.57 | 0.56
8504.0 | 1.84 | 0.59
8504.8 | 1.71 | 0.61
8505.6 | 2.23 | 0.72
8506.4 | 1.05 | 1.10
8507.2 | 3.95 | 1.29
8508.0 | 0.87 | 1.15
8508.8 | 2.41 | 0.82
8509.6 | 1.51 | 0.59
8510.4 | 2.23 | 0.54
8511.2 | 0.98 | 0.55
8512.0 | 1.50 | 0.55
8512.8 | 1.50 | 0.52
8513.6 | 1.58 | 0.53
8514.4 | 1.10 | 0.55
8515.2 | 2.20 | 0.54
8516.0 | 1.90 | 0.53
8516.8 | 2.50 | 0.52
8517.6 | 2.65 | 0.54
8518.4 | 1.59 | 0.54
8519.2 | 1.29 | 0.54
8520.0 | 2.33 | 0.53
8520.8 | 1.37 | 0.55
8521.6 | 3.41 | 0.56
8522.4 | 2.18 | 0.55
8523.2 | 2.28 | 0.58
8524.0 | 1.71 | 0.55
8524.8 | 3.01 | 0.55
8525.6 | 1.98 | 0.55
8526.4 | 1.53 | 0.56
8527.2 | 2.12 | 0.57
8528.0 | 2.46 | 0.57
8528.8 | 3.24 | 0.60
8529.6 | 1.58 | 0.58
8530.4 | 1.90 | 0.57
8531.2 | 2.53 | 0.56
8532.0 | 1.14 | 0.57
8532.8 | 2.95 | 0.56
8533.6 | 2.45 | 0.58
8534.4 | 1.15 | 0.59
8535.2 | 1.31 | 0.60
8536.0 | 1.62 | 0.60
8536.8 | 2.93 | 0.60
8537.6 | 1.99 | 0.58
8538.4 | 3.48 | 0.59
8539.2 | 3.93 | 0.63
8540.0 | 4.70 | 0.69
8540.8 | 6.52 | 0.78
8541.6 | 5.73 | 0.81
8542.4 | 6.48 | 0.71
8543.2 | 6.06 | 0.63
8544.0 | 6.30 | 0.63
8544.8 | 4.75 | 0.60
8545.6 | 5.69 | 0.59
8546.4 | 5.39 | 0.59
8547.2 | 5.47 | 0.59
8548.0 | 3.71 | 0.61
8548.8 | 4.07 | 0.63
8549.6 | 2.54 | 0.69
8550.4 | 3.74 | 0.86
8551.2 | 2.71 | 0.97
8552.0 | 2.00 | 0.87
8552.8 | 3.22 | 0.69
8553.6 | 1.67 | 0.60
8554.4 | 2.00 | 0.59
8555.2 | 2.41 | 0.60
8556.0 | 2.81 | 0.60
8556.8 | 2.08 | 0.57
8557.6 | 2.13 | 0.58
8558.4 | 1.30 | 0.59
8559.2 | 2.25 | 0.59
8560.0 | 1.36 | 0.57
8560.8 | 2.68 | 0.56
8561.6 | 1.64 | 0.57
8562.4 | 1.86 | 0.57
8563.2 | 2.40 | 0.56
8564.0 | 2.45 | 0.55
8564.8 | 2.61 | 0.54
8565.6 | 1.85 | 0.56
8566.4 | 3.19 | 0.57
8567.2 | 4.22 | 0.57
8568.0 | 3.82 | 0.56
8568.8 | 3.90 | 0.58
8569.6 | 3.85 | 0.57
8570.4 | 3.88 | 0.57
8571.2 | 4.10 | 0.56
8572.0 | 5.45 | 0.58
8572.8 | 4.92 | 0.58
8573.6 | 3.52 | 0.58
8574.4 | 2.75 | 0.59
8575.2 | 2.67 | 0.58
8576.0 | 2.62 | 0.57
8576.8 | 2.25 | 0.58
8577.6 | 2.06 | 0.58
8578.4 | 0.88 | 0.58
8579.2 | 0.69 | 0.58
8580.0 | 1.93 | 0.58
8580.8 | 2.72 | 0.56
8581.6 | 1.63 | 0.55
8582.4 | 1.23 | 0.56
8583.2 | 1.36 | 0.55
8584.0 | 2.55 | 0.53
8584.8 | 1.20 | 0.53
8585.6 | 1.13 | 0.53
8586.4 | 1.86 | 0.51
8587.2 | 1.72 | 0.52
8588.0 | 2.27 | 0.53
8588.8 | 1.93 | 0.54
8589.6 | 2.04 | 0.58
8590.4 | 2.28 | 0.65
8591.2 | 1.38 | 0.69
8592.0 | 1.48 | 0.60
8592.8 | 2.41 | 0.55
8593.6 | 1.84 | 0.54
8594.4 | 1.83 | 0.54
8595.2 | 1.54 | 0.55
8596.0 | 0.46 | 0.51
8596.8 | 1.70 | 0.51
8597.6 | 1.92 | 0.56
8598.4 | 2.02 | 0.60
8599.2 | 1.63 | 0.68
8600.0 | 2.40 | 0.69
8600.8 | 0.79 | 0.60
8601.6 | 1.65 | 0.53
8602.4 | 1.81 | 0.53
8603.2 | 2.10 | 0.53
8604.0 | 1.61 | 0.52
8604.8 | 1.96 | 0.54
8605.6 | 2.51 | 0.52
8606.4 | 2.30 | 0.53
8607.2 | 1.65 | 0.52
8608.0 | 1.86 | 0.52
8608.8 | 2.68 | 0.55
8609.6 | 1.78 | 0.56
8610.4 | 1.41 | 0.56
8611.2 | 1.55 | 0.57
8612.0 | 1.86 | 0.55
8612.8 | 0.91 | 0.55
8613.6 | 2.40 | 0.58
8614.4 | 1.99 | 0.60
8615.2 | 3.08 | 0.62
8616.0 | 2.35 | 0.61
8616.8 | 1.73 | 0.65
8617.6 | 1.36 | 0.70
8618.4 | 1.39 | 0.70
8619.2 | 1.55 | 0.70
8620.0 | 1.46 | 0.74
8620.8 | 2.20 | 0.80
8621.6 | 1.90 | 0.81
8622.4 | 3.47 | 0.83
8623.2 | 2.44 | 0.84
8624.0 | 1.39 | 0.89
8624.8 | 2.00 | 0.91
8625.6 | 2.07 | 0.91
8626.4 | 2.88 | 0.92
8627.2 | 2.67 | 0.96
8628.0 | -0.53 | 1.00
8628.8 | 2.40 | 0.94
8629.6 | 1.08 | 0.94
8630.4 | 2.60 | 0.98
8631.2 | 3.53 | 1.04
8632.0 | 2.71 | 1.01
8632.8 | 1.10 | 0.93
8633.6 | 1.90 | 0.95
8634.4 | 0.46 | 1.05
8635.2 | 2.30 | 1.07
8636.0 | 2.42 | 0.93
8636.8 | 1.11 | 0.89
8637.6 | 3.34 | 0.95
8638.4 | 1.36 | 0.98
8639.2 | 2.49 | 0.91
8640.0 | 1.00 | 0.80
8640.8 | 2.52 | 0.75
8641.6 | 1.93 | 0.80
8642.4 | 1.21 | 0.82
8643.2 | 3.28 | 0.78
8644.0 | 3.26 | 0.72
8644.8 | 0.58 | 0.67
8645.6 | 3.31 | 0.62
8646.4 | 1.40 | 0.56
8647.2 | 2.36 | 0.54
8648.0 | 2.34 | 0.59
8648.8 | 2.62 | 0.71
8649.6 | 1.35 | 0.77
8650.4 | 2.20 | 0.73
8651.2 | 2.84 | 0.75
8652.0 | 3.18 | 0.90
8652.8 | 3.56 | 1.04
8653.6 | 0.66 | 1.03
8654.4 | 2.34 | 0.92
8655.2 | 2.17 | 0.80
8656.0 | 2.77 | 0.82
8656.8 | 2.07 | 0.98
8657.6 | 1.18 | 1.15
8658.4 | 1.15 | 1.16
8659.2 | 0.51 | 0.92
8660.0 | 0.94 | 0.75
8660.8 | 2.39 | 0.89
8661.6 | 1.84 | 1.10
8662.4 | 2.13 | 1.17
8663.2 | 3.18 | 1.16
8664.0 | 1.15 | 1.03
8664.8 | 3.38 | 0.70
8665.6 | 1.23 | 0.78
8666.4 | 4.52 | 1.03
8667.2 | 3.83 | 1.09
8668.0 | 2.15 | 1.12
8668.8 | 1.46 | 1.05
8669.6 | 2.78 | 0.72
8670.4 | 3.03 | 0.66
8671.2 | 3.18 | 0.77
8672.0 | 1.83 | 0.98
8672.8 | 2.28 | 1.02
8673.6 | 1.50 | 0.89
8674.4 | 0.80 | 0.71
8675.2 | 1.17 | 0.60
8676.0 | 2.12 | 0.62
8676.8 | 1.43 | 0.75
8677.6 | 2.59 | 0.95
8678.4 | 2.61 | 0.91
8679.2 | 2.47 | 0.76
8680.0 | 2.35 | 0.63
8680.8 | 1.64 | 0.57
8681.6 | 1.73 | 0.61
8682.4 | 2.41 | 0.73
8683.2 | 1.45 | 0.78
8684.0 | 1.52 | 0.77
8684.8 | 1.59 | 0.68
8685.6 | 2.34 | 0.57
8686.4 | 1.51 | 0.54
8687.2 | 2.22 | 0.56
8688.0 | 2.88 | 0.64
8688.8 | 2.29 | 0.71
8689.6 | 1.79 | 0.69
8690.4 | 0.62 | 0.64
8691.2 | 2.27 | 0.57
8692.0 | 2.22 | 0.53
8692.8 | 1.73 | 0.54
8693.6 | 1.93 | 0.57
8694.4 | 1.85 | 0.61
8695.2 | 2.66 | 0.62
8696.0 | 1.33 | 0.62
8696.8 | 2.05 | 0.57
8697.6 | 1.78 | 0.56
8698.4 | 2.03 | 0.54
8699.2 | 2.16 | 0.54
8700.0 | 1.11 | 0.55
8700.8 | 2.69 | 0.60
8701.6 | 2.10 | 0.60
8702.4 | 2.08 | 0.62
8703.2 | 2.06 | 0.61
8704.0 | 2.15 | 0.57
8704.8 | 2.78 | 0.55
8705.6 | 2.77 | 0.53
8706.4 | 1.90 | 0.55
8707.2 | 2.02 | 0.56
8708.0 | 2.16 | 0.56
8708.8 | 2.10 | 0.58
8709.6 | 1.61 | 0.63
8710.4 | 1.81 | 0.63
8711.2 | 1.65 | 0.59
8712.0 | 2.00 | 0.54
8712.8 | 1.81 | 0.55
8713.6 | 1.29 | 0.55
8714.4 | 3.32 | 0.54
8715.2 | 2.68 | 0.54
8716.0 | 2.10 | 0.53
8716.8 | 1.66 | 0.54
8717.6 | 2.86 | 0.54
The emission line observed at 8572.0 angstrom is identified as [N II] 6583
